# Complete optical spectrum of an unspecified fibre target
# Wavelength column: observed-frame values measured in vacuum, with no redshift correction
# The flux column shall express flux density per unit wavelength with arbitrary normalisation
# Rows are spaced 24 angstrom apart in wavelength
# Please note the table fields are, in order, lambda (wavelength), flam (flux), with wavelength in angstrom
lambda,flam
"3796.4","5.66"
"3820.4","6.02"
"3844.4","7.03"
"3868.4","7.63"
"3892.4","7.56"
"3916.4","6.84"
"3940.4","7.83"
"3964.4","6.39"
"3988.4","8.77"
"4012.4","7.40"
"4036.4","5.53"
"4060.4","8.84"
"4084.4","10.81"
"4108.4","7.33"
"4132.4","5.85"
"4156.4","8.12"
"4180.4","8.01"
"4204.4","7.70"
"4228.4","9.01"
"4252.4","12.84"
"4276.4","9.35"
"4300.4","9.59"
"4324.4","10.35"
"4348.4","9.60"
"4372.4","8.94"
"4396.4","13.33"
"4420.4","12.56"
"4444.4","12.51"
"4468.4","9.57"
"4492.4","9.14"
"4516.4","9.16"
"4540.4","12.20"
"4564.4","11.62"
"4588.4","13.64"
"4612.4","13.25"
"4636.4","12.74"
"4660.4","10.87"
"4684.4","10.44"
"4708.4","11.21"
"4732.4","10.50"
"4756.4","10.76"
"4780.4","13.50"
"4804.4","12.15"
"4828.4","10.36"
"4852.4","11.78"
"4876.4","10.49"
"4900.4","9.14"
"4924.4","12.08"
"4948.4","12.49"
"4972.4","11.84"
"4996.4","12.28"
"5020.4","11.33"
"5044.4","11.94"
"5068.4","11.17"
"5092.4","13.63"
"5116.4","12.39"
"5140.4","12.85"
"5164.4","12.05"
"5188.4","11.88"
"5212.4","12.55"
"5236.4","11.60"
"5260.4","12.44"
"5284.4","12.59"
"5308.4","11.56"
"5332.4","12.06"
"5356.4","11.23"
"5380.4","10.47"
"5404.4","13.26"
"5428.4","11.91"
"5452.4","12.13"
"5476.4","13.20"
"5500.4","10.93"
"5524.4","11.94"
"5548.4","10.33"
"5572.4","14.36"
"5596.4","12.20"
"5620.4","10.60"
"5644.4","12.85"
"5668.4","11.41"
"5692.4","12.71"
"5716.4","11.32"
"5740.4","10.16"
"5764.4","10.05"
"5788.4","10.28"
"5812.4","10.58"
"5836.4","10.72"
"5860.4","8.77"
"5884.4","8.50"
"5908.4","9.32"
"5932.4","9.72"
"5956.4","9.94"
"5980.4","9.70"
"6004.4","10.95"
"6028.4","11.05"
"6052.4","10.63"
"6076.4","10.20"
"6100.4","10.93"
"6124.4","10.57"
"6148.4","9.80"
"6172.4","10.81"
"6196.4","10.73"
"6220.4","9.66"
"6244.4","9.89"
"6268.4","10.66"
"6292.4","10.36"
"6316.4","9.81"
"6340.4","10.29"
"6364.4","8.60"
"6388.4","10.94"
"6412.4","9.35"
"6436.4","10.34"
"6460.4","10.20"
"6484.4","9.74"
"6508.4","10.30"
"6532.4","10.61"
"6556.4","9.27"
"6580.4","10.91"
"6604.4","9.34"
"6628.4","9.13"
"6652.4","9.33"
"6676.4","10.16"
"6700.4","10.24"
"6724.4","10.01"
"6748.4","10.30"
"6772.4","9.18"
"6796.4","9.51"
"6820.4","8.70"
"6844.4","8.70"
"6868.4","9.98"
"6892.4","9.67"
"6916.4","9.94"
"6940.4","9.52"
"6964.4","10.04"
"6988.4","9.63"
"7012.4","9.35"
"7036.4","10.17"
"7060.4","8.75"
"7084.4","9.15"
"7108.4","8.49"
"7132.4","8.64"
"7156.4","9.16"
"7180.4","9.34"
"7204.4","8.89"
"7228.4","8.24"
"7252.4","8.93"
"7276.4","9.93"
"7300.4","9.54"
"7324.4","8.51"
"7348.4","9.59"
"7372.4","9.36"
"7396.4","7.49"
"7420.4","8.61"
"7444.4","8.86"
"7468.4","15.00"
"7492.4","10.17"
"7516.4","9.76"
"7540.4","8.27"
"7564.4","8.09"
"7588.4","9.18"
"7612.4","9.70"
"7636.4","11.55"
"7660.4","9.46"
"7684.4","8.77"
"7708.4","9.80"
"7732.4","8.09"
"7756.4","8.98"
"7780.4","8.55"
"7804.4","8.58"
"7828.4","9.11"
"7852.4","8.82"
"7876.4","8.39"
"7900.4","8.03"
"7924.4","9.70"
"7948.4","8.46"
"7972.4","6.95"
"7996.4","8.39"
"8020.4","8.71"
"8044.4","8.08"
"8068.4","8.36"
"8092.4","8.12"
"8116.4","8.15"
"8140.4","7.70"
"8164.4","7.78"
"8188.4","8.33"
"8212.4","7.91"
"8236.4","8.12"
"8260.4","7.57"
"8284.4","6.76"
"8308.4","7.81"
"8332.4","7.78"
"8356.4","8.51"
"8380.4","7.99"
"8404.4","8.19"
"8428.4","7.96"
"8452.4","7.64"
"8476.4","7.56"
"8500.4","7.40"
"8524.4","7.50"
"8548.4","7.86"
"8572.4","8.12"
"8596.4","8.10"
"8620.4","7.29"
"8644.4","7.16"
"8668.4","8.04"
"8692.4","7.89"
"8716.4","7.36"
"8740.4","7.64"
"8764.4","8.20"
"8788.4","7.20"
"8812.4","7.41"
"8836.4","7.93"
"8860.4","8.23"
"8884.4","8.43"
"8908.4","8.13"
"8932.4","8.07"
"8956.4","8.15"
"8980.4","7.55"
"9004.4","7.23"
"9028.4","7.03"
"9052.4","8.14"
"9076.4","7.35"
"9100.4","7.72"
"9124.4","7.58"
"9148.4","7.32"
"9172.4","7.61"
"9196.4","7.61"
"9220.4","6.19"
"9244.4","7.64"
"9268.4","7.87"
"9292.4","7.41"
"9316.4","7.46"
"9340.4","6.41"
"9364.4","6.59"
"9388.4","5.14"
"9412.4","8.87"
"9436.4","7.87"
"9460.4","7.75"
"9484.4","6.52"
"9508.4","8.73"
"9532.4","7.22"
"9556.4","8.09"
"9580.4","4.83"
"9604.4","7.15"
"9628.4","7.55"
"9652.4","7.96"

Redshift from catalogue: 0.14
